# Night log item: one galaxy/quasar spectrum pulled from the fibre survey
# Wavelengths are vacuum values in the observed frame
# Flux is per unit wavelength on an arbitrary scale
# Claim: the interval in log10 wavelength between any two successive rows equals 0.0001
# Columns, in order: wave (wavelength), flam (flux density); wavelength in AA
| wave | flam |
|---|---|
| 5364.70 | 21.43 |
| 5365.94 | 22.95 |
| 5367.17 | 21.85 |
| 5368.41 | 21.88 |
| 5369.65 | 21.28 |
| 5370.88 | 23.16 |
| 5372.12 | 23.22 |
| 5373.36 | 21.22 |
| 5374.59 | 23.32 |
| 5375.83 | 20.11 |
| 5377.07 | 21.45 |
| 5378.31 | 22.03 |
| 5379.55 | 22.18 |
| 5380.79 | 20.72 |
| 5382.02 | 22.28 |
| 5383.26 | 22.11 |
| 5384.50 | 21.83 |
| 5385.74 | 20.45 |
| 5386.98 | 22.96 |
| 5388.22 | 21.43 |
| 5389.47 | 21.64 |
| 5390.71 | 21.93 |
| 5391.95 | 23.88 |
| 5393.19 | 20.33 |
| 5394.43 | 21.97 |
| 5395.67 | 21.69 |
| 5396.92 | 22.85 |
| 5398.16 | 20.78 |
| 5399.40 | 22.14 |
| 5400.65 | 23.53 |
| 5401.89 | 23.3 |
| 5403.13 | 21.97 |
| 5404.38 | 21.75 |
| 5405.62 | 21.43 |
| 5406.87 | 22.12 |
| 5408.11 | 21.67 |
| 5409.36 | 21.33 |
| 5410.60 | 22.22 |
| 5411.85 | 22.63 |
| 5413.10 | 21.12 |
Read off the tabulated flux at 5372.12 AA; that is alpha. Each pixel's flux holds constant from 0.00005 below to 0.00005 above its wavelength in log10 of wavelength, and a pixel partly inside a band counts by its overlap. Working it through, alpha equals 23.22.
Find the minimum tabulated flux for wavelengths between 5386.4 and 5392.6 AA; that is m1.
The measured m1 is 21.43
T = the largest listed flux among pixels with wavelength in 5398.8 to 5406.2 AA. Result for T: 23.53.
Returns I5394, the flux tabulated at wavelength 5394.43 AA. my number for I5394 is 21.97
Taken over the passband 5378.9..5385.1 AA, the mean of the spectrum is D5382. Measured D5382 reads 21.8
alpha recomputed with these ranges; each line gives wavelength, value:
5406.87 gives 22.12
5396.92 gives 22.85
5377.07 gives 21.45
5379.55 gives 22.18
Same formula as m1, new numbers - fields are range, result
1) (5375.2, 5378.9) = 20.11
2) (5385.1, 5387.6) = 20.45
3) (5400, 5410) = 21.33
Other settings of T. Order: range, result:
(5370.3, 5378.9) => 23.32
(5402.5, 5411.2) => 22.22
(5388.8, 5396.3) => 23.88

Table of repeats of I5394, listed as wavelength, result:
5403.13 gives 21.97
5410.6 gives 22.22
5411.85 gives 22.63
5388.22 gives 21.43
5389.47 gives 21.64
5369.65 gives 21.28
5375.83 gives 20.11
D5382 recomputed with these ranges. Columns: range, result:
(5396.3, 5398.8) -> 21.9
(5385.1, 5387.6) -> 21.7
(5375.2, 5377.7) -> 20.7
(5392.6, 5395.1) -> 21.2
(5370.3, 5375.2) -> 22.7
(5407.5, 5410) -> 21.5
